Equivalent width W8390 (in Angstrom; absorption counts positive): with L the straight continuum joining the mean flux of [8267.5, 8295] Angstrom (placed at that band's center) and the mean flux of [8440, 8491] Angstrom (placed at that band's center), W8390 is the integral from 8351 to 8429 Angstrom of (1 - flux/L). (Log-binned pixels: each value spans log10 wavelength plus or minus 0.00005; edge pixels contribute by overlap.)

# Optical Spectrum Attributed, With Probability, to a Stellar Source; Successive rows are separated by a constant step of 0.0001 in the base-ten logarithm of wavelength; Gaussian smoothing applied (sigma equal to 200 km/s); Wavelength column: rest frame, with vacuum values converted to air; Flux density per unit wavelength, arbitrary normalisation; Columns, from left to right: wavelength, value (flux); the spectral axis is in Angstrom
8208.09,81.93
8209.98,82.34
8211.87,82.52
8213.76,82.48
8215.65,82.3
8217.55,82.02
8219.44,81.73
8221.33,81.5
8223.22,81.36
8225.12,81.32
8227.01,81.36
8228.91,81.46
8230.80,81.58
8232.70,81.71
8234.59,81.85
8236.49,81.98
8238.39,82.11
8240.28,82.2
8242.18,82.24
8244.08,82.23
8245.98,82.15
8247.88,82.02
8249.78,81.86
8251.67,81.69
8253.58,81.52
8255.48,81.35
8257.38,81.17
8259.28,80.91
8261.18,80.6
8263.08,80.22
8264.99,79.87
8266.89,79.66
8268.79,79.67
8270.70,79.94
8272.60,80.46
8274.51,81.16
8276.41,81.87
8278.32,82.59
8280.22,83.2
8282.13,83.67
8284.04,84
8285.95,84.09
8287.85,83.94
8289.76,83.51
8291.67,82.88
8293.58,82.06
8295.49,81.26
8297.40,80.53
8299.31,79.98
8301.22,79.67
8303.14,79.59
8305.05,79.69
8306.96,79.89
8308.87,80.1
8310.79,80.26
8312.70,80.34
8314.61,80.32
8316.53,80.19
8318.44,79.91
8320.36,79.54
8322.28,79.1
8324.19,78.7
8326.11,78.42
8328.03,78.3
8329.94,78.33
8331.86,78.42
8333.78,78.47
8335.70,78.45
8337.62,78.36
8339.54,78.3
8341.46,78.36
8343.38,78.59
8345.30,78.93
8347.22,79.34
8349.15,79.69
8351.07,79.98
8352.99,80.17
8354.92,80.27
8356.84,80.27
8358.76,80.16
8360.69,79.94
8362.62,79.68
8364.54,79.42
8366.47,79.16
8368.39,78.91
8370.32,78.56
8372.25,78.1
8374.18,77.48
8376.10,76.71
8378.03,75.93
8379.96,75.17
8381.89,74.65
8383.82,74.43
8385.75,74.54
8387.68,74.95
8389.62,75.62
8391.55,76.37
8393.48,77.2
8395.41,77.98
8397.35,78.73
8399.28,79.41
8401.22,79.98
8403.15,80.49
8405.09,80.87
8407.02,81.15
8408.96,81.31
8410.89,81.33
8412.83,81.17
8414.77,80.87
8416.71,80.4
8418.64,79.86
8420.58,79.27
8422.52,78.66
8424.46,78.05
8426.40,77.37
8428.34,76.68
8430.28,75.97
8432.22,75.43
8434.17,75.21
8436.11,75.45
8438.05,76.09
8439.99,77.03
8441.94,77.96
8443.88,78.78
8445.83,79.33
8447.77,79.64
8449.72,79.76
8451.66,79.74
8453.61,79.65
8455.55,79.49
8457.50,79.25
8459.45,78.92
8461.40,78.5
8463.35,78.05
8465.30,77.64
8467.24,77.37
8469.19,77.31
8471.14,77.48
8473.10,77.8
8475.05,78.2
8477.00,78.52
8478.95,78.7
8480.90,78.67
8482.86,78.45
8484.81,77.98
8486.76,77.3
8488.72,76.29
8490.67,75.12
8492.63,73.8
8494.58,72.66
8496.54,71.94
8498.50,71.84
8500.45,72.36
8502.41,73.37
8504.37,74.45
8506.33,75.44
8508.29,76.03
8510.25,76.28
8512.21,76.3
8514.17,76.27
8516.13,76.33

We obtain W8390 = 1.4 Angstrom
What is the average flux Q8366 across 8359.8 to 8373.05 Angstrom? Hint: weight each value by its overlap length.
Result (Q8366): 79.1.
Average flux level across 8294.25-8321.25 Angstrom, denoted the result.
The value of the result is 80.1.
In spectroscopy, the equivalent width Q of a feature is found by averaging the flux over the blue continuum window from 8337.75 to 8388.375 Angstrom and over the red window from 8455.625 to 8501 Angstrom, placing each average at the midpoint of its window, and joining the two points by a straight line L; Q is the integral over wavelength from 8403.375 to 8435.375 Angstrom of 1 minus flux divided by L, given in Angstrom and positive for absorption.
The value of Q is -0.6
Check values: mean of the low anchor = 78.2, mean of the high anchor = 76.8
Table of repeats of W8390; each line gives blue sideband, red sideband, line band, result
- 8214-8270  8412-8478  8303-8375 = 0.60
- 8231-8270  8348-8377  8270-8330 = -0.36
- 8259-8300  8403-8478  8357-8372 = 0.12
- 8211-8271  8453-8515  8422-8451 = 0.04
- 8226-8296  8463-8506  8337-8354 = 0.12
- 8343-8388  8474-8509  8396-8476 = -2.01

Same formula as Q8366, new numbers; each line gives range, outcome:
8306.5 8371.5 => 79.3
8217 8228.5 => 81.5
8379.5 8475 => 78.1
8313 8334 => 79.1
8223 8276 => 81.3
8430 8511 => 76.9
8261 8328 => 80.8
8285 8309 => 81.4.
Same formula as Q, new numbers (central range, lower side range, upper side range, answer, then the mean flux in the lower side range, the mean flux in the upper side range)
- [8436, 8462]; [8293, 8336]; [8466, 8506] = -0.6 Angstrom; 79.6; 76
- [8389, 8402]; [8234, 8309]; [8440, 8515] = 0.1 Angstrom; 81.5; 77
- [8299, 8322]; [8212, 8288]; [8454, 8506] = 0.1 Angstrom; 81.7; 76.6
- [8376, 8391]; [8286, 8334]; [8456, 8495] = 0.7 Angstrom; 80.2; 77.5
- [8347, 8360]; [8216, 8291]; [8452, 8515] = -0.1 Angstrom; 81.7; 76.6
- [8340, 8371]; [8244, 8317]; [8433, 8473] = 0.2 Angstrom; 81.3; 78.1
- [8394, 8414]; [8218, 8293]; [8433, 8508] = -0.4 Angstrom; 81.8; 77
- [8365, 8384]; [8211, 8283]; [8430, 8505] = 0.4 Angstrom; 81.6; 77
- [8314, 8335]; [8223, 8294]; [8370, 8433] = 0.3 Angstrom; 81.8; 78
